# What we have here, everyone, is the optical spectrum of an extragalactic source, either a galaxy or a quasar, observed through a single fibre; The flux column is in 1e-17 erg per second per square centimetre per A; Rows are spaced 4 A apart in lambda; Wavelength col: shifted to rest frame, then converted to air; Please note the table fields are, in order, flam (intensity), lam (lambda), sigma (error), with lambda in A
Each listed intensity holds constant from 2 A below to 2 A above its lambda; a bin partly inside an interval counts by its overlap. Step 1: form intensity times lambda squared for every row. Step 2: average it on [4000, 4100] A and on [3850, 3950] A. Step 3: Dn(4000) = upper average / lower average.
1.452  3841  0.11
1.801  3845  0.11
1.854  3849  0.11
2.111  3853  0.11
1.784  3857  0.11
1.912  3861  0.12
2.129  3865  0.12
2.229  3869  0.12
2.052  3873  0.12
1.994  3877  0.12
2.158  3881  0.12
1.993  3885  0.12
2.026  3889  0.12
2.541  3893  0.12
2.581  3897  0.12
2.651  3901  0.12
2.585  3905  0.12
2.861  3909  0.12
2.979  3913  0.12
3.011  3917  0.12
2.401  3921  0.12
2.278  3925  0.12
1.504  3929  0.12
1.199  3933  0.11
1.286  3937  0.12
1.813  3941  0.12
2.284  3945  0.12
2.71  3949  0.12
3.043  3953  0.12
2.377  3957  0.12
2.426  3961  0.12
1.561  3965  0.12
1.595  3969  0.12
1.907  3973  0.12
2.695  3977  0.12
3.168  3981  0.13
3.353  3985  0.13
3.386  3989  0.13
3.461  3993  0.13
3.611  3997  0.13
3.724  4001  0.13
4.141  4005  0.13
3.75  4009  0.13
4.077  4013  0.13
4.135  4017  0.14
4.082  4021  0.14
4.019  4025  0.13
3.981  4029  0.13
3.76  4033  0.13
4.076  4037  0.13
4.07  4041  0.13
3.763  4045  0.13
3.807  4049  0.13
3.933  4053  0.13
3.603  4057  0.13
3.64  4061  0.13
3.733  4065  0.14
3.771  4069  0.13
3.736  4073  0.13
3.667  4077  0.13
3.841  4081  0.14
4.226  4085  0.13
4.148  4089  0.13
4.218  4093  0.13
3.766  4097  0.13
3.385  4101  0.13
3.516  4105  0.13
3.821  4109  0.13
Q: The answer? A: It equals 1.92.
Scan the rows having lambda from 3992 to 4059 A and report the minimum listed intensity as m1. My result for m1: 3.461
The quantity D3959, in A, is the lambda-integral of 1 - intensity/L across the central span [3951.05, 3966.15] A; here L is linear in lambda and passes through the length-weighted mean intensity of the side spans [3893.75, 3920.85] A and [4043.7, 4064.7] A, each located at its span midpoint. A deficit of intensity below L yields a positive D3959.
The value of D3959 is 3.4 A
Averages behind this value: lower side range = 2.74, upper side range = 3.75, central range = 2.39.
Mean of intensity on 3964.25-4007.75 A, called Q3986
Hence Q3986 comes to 3.02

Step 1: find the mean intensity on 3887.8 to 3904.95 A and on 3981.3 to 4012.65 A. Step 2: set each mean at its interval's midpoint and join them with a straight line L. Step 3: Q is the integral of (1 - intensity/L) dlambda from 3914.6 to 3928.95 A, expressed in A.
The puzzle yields 1.7 A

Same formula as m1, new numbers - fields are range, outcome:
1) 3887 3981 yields 1.199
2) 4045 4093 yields 3.603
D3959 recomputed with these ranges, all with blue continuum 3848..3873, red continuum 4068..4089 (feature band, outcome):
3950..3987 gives 6.0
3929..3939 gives 5.1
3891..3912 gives -2.6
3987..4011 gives -3.6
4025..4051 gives -2.9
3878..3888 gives 0.6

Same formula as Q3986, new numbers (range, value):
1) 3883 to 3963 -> 2.33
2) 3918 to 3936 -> 1.88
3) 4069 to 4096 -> 3.95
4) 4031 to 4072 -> 3.81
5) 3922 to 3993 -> 2.31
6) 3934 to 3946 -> 1.7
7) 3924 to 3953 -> 1.93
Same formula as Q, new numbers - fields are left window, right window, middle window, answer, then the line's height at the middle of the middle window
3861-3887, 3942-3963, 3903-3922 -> -4.0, 2.3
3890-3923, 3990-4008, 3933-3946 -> 5.9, 3.05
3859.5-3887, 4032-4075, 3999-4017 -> -3.1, 3.37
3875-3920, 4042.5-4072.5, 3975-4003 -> -1.1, 3.21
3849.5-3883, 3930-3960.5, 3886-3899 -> -1.9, 2.06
